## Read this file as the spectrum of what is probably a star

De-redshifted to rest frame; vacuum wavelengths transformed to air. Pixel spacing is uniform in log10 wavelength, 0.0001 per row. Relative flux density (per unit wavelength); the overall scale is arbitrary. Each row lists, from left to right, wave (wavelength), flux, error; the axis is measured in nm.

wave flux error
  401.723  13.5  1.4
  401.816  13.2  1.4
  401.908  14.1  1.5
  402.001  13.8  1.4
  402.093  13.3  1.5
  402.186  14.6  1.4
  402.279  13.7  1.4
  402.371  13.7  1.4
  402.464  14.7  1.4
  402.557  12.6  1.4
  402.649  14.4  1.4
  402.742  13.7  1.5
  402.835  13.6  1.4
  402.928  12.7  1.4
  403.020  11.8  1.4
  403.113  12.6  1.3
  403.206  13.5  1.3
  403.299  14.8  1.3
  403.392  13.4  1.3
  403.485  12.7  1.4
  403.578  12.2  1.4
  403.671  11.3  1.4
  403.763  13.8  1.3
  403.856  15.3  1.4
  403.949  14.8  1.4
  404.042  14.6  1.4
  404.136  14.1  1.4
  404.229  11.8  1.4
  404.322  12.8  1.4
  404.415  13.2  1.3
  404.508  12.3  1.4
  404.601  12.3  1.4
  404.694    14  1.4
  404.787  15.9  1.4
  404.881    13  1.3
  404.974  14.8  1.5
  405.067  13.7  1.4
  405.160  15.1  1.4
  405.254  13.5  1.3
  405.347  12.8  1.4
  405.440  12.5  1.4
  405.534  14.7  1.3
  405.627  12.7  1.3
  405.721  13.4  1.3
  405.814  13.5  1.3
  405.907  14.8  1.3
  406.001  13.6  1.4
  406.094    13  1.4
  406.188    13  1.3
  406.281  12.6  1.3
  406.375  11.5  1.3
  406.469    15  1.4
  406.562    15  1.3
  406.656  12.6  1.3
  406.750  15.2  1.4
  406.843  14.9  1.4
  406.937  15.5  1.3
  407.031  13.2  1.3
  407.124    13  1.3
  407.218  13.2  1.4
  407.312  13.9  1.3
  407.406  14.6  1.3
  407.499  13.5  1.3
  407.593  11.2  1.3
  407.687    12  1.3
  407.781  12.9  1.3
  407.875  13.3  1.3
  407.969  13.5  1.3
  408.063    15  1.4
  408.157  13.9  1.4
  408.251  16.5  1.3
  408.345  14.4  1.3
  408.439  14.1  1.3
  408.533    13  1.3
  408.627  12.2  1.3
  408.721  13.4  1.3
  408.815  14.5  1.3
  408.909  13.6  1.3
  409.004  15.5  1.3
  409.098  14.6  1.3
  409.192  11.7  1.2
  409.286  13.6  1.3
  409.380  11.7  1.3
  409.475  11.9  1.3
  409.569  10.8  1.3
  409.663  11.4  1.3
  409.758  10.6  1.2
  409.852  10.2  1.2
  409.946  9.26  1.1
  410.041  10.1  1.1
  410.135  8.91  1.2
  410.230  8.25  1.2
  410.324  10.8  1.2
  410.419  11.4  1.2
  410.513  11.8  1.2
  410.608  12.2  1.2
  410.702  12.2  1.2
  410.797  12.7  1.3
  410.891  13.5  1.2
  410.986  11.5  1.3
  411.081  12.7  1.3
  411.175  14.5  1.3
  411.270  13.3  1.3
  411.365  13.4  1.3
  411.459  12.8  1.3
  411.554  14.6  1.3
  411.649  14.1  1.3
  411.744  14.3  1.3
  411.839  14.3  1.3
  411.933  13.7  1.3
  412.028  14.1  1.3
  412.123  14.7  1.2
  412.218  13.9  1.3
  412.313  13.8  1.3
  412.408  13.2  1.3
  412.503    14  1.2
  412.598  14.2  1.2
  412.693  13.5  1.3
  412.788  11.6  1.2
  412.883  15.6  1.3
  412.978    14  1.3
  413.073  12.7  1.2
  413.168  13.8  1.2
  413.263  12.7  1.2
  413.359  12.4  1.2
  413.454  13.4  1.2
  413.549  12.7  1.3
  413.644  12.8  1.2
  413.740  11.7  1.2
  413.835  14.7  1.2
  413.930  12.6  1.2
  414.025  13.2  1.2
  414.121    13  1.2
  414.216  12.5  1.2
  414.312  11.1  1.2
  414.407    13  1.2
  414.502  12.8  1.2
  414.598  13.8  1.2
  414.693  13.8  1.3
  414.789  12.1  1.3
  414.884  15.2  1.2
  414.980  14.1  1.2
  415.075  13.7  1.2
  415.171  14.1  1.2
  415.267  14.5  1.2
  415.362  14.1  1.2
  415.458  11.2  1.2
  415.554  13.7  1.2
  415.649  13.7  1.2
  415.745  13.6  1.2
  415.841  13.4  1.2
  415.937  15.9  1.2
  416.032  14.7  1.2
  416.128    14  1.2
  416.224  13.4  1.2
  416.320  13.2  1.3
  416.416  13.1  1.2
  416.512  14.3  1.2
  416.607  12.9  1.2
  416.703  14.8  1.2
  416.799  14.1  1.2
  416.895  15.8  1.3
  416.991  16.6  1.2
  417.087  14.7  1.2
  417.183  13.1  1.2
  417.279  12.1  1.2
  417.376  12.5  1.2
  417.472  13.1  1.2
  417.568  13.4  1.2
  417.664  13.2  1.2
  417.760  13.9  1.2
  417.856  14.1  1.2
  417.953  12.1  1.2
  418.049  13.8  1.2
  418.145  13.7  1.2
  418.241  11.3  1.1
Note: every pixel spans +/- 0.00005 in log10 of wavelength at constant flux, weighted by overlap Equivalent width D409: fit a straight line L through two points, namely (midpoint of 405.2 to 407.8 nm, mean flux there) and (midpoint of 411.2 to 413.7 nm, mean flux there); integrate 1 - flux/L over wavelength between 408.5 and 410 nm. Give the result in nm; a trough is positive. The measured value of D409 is 0.13 nm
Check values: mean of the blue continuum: 13.5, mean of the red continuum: 13.6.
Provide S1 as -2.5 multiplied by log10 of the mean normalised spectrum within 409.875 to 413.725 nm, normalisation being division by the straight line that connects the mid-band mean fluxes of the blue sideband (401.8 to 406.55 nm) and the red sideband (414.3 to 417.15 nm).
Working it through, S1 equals 0.08 mag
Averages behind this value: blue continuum 13.5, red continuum 13.9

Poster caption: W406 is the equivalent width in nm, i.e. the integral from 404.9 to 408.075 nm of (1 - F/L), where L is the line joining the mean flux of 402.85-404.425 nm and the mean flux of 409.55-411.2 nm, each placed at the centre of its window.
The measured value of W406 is -0.30 nm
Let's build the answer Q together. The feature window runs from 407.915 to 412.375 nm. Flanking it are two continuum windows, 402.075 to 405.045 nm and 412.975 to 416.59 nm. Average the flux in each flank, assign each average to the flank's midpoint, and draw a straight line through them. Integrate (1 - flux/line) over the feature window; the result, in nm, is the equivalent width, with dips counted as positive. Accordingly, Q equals 0.20 nm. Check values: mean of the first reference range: 13.5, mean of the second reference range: 13.4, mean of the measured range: 12.8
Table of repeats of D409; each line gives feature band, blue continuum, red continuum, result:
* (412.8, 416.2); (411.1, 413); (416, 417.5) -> 0.113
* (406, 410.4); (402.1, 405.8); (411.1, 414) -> 0.214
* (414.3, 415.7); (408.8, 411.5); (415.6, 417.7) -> -0.003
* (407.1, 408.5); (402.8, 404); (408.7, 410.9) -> -0.160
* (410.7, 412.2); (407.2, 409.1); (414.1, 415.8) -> -0.003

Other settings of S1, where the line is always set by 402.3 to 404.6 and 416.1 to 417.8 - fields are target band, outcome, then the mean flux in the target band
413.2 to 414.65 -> 0.07 mag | 12.8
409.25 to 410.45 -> 0.26 mag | 10.6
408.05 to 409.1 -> -0.05 mag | 14.2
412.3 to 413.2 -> 0.00 mag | 13.6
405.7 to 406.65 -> -0.01 mag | 13.5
